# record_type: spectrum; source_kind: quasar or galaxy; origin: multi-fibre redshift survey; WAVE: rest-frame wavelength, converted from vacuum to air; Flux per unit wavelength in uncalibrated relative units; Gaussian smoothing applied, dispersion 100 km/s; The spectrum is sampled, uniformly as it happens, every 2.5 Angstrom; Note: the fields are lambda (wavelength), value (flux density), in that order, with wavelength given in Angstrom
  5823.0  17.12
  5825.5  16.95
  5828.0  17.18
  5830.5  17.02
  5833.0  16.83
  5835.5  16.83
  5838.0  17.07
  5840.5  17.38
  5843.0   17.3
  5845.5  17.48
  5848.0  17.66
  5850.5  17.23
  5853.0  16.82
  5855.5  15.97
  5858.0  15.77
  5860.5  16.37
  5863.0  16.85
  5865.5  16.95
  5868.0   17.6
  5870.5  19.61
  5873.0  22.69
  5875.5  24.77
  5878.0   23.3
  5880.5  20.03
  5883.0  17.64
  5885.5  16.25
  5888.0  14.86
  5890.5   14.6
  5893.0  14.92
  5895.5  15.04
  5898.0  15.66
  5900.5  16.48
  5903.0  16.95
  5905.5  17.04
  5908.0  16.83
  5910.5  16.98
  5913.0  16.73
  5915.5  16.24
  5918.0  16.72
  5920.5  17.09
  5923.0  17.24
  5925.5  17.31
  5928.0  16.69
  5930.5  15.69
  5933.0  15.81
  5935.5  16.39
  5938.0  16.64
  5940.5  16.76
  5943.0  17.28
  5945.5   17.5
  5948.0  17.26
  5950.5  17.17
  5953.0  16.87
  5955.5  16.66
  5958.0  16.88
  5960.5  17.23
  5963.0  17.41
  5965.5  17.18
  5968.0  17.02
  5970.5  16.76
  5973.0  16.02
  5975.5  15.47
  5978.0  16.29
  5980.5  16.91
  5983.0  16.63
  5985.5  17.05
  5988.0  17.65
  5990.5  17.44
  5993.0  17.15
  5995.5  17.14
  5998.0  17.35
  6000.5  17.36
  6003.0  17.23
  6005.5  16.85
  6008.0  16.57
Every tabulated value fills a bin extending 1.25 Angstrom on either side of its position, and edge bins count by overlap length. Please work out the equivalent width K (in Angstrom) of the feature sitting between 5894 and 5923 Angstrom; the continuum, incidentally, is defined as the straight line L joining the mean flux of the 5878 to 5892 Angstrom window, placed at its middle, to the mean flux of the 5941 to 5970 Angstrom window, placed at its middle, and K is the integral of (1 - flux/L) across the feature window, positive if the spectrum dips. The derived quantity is 1.1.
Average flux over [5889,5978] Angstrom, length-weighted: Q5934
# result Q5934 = 16.6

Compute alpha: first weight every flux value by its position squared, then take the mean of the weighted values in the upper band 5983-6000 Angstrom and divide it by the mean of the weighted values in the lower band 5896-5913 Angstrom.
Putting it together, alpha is 1.07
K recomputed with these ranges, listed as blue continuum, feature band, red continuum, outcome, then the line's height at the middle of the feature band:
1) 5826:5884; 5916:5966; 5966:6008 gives 1.25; 17.3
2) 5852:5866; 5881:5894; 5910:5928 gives 0.56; 16.6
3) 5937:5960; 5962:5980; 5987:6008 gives 0.54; 17.1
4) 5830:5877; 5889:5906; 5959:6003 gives 1.73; 17.5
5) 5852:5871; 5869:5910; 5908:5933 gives -2.67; 16.8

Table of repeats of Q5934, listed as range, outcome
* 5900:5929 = 16.9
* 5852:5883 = 18.9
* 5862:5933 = 17.4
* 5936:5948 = 17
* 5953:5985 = 16.7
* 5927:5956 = 16.7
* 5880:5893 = 16.3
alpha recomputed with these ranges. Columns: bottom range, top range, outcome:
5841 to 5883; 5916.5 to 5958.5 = 0.93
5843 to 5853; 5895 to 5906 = 0.95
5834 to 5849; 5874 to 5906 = 1.03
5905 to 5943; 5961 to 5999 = 1.03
